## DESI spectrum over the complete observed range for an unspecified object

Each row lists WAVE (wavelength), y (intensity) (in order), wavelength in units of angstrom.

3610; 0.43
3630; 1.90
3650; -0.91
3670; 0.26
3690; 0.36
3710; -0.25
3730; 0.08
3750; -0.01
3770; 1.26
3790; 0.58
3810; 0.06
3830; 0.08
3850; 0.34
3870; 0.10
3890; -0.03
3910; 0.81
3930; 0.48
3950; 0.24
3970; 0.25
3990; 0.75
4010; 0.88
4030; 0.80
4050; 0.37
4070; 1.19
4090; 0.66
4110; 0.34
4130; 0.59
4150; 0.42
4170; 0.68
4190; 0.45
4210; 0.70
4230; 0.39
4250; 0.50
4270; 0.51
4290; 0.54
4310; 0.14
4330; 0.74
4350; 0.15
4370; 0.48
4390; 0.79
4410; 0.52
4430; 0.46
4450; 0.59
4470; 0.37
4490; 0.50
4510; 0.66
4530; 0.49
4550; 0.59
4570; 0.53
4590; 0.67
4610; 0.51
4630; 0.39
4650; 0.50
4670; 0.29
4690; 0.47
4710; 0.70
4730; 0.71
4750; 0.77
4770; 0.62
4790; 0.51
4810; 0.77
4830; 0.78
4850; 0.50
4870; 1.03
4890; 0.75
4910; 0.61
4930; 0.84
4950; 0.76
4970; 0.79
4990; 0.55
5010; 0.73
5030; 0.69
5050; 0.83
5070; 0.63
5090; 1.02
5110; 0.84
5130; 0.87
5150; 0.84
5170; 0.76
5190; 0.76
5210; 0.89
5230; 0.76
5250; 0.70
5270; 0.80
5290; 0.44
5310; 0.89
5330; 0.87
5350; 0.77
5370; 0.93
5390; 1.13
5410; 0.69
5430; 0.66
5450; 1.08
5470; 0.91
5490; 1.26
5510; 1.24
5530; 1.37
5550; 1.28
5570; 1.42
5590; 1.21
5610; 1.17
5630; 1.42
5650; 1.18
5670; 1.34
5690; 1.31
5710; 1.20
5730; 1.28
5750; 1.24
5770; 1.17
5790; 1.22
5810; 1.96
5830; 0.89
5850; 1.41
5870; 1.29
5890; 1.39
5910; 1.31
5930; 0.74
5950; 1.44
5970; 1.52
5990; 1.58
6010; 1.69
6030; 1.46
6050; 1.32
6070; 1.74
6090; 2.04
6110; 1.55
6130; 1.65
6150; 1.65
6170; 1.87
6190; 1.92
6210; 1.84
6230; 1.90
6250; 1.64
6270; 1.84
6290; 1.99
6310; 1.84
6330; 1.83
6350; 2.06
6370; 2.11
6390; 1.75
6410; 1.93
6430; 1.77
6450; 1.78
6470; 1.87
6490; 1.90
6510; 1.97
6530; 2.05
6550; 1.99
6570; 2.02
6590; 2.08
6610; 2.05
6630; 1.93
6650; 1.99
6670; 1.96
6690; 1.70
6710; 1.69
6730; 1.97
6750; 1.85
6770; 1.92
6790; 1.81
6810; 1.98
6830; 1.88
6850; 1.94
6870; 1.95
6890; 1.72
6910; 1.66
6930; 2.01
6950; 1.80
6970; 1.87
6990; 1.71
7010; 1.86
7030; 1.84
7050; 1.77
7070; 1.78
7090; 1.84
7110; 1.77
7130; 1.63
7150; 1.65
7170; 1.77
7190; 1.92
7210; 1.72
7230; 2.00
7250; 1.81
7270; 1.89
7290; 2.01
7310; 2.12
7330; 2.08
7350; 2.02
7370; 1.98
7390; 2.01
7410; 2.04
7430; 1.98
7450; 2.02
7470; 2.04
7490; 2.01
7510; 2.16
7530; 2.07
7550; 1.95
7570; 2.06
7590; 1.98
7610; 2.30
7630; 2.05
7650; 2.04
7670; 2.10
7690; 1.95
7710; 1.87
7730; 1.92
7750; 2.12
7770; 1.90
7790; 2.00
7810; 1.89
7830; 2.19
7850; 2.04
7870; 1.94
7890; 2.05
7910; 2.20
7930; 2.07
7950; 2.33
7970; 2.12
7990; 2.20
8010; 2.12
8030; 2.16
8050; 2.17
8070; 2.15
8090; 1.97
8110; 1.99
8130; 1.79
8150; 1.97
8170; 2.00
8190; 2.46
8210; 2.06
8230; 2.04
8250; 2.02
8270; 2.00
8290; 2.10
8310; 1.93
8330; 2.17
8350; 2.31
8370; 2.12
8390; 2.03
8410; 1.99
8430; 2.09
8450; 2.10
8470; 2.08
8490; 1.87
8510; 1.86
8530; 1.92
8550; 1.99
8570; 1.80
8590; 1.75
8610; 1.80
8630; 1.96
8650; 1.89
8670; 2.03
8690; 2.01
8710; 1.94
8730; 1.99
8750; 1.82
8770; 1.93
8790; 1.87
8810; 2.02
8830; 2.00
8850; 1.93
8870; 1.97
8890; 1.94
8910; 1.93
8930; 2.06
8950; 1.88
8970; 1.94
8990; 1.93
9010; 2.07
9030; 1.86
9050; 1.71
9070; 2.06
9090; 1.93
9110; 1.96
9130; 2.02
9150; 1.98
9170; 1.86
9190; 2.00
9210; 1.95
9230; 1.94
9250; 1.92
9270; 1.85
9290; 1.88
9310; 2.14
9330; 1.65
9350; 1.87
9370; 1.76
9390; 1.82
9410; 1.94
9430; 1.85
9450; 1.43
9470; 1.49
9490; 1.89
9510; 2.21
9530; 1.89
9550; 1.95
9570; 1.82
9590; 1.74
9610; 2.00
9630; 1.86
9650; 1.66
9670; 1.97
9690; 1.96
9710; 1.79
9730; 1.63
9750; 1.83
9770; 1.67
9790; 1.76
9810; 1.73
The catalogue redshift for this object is 0.377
